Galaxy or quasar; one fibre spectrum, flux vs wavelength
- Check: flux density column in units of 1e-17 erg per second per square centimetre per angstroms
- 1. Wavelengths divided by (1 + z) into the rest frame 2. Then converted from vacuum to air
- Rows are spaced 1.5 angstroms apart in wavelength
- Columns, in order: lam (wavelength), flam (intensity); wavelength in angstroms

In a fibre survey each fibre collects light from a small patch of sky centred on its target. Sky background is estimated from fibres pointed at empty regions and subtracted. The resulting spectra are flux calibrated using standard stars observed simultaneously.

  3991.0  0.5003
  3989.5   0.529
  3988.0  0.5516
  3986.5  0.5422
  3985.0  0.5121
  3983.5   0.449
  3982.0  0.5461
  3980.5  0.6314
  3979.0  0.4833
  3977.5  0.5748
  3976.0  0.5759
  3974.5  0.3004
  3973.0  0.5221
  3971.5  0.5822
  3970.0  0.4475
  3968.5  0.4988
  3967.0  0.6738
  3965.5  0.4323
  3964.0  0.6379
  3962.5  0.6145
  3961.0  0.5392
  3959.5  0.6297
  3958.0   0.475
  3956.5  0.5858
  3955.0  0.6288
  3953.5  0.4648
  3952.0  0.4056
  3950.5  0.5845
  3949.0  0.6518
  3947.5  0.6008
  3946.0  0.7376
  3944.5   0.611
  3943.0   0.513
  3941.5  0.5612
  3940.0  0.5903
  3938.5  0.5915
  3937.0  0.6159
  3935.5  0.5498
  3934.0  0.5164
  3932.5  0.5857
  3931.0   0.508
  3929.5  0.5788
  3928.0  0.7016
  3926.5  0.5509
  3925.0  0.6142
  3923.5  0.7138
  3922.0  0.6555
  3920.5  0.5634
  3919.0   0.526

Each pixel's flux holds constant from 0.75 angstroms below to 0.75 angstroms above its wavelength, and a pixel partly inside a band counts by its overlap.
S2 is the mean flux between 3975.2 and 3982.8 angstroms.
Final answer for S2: 0.56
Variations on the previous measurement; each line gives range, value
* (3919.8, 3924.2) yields 0.644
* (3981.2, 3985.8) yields 0.504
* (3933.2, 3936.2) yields 0.534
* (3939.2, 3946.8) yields 0.603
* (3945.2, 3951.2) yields 0.644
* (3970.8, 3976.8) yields 0.495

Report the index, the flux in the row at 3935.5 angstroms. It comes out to 0.5498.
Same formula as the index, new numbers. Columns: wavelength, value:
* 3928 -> 0.7016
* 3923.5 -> 0.7138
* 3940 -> 0.5903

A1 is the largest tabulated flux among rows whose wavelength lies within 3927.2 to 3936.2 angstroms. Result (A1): 0.7016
